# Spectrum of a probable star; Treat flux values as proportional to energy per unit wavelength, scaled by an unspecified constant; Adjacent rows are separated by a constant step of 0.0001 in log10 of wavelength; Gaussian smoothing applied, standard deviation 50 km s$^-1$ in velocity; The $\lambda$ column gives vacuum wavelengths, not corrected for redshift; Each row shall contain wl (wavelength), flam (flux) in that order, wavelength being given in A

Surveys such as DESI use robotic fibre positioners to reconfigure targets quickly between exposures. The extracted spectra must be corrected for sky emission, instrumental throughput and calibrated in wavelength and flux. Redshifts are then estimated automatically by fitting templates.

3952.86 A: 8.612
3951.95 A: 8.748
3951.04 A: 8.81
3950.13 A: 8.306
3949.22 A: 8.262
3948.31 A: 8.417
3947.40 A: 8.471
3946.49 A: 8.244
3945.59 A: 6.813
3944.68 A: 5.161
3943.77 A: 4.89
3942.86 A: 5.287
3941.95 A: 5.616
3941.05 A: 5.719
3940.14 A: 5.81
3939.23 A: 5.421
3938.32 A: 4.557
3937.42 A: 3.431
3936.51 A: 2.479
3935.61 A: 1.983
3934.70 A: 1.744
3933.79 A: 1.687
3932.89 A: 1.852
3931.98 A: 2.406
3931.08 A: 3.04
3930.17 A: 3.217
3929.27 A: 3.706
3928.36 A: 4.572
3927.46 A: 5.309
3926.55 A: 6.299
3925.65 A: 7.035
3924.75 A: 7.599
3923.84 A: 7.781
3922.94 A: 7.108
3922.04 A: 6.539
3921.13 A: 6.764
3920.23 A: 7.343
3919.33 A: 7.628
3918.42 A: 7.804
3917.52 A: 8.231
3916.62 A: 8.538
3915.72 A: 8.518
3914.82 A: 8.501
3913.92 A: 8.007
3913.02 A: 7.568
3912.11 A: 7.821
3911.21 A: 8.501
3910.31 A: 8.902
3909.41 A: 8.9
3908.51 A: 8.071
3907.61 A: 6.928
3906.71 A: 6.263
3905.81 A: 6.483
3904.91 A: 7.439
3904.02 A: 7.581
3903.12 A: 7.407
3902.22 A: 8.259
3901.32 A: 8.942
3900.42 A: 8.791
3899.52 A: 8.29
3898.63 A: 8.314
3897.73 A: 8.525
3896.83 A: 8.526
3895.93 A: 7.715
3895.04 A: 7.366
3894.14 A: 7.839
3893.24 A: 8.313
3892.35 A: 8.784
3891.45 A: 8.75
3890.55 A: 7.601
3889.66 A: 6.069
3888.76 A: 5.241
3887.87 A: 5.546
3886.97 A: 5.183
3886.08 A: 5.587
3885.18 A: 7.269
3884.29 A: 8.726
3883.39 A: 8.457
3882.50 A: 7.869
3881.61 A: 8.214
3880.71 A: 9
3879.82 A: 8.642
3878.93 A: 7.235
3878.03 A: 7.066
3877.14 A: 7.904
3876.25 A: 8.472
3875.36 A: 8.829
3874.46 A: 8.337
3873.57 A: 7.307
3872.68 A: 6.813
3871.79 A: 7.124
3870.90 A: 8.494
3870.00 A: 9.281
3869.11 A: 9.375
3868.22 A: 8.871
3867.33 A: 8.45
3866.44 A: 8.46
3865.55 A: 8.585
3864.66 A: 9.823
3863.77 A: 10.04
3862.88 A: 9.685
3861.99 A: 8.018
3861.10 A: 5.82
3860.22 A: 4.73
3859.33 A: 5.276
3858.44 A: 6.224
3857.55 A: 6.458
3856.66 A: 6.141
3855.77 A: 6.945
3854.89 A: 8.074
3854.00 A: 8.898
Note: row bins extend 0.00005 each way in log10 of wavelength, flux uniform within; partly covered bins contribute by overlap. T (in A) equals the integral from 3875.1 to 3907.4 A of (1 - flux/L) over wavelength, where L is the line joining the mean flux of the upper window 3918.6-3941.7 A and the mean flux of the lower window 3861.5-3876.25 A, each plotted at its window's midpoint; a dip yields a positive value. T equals -2.16 A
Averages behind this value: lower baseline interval 8.58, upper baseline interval 4.88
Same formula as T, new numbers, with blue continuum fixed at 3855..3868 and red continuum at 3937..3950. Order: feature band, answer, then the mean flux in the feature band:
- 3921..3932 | 1.6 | 5.57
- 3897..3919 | -4.1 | 8.03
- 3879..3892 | -0.3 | 7.31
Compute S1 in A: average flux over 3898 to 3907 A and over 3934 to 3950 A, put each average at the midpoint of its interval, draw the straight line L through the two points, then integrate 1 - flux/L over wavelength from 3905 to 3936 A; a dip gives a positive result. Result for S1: 2.7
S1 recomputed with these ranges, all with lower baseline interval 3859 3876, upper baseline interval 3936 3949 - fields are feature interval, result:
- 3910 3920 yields -2.3 A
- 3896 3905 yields -1.5 A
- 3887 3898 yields -0.2 A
